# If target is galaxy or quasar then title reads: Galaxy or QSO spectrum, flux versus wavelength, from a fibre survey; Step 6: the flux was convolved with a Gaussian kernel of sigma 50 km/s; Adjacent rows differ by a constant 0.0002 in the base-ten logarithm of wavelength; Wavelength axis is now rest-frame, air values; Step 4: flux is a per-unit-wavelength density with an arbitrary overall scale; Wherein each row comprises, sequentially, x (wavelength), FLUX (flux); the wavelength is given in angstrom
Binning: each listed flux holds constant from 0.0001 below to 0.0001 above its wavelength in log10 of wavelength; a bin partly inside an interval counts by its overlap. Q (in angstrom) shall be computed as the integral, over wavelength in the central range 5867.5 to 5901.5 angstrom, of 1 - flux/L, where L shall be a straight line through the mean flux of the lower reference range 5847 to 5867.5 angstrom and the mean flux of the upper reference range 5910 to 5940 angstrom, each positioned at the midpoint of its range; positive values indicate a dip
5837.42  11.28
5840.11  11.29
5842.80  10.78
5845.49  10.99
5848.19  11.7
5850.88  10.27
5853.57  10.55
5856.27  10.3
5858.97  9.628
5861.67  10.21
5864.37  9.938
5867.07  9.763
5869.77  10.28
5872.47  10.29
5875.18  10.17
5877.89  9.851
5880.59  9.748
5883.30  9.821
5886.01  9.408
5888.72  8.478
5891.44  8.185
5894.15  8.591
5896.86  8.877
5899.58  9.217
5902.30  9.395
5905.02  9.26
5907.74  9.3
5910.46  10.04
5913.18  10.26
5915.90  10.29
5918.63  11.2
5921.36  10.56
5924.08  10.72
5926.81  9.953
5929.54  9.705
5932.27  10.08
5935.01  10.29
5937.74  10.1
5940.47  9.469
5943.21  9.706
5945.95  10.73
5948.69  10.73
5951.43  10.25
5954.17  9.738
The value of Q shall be 2.9 angstrom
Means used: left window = 10.3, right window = 10.3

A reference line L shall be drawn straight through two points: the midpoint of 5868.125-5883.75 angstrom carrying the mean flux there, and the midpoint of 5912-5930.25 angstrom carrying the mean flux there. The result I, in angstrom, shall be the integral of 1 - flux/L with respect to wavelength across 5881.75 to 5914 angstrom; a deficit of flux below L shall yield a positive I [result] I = 3.1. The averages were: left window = 10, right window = 10.4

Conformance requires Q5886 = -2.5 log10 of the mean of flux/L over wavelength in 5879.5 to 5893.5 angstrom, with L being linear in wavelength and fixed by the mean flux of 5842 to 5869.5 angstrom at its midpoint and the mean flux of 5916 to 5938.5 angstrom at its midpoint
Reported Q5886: 0.143 mag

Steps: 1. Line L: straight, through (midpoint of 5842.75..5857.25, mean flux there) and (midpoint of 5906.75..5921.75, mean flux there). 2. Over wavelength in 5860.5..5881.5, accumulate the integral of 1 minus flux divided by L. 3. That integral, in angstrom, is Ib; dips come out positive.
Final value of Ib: 1.14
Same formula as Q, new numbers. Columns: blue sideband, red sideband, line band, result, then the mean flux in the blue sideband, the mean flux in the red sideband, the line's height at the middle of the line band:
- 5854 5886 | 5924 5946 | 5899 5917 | 0.6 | 9.99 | 10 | 10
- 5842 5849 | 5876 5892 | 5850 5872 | 0.6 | 11.1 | 9.33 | 10.4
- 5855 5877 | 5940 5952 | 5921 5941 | 0.2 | 10.1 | 10.2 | 10.2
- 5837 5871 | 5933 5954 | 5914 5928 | -0.4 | 10.5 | 10.2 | 10.2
